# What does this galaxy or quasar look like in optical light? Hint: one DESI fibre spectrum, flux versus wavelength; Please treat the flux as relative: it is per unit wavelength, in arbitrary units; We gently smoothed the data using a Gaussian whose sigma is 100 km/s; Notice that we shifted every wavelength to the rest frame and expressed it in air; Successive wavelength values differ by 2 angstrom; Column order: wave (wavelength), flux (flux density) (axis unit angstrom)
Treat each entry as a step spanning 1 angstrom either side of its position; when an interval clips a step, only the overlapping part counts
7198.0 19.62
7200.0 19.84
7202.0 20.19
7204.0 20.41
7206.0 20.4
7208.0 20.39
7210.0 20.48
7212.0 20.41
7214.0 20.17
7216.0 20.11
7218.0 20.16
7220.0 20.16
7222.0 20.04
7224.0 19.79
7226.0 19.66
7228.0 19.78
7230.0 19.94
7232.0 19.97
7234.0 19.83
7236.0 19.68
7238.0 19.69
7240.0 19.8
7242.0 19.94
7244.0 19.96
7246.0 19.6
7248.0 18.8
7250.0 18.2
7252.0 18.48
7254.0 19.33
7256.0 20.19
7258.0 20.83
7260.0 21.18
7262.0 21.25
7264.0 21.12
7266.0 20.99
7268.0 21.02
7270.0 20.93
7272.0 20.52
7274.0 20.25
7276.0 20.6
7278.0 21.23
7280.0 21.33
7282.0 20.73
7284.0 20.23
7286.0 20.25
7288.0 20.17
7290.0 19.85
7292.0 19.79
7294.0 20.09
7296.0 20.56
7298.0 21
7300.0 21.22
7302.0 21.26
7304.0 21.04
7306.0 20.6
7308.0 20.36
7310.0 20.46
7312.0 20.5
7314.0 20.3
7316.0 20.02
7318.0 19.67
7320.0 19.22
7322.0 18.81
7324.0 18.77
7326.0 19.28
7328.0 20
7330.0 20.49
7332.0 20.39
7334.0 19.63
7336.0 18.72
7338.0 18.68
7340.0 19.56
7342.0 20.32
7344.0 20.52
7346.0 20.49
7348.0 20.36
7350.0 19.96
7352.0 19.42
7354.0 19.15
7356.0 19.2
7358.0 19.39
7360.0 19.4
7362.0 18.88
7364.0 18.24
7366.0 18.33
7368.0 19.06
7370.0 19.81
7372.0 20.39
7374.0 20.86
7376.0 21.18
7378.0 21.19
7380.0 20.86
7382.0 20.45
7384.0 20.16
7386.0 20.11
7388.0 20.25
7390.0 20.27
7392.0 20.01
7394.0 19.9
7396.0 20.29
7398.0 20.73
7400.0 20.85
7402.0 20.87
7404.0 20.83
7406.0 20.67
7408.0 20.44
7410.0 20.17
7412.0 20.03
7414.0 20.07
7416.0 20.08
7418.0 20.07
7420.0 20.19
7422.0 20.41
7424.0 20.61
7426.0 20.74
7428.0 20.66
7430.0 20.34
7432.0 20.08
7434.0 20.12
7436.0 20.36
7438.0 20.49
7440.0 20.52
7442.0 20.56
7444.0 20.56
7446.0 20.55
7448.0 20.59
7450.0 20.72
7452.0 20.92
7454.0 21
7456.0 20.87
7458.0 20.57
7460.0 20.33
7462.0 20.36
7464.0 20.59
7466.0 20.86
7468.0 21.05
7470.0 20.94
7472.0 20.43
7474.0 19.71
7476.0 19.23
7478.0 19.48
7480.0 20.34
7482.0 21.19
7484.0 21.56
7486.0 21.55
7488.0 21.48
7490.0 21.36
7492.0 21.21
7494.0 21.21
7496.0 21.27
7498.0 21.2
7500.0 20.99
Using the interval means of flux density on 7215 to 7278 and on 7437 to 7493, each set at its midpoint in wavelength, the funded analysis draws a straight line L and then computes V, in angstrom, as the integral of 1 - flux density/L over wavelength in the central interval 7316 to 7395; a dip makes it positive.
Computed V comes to 2.3 angstrom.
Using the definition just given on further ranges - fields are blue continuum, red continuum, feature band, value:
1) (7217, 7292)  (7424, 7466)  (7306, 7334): 0.6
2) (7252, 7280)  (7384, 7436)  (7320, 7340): 1.1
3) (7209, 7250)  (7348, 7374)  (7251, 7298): -1.9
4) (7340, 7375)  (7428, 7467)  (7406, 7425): 0.0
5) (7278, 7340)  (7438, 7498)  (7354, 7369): 1.0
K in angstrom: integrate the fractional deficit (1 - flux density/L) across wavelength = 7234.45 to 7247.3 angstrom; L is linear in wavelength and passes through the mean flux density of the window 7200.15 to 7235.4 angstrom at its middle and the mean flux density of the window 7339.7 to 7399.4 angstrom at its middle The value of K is 0.2 angstrom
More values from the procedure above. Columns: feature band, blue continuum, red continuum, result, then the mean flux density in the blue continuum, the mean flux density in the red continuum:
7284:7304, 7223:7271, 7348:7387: -0.56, 20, 19.8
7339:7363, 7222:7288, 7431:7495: 0.78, 20.2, 20.6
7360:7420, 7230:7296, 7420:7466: 0.81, 20.2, 20.5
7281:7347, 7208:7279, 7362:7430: 0.29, 20.1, 20.2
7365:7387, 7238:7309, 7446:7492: 0.34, 20.4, 20.7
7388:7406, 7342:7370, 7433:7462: -0.46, 19.5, 20.6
